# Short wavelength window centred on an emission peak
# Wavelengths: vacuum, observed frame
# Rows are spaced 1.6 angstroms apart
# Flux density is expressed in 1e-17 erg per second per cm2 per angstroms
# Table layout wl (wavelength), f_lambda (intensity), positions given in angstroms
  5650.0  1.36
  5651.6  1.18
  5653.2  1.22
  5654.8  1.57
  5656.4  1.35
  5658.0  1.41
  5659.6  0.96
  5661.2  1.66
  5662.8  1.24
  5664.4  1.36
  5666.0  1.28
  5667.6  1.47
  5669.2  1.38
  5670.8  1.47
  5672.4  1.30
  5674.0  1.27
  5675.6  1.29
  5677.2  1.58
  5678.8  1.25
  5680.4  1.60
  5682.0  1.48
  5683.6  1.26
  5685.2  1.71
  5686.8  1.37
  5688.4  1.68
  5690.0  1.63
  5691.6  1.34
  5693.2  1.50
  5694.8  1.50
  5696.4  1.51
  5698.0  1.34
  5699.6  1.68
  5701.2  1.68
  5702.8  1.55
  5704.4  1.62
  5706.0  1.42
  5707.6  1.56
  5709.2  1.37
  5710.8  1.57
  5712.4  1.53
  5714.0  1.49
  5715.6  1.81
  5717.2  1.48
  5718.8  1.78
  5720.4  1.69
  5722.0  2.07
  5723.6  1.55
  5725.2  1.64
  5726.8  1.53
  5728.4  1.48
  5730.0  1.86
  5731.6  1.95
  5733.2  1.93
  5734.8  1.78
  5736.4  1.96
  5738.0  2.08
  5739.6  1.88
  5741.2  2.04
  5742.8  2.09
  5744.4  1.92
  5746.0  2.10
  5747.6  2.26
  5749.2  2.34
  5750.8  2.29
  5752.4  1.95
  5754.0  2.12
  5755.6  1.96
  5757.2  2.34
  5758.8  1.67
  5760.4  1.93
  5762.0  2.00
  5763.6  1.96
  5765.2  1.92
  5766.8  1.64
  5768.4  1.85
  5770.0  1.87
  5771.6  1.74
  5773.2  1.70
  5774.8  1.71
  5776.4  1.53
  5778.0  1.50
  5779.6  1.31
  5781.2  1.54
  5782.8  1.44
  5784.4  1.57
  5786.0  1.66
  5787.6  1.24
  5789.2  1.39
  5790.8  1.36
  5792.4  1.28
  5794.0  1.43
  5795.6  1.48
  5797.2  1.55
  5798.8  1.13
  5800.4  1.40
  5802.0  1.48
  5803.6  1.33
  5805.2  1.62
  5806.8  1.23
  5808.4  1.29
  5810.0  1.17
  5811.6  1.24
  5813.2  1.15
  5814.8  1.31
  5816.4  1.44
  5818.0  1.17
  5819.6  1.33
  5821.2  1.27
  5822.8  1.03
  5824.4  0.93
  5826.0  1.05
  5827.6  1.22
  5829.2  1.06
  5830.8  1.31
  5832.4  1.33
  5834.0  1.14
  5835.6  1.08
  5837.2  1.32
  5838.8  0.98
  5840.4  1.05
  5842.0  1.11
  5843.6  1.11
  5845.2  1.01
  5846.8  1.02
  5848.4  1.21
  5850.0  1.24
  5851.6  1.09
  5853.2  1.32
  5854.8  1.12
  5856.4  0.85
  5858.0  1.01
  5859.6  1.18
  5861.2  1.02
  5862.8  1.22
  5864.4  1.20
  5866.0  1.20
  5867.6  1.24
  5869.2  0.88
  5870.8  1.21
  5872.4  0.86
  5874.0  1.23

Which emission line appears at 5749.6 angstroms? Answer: C III]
